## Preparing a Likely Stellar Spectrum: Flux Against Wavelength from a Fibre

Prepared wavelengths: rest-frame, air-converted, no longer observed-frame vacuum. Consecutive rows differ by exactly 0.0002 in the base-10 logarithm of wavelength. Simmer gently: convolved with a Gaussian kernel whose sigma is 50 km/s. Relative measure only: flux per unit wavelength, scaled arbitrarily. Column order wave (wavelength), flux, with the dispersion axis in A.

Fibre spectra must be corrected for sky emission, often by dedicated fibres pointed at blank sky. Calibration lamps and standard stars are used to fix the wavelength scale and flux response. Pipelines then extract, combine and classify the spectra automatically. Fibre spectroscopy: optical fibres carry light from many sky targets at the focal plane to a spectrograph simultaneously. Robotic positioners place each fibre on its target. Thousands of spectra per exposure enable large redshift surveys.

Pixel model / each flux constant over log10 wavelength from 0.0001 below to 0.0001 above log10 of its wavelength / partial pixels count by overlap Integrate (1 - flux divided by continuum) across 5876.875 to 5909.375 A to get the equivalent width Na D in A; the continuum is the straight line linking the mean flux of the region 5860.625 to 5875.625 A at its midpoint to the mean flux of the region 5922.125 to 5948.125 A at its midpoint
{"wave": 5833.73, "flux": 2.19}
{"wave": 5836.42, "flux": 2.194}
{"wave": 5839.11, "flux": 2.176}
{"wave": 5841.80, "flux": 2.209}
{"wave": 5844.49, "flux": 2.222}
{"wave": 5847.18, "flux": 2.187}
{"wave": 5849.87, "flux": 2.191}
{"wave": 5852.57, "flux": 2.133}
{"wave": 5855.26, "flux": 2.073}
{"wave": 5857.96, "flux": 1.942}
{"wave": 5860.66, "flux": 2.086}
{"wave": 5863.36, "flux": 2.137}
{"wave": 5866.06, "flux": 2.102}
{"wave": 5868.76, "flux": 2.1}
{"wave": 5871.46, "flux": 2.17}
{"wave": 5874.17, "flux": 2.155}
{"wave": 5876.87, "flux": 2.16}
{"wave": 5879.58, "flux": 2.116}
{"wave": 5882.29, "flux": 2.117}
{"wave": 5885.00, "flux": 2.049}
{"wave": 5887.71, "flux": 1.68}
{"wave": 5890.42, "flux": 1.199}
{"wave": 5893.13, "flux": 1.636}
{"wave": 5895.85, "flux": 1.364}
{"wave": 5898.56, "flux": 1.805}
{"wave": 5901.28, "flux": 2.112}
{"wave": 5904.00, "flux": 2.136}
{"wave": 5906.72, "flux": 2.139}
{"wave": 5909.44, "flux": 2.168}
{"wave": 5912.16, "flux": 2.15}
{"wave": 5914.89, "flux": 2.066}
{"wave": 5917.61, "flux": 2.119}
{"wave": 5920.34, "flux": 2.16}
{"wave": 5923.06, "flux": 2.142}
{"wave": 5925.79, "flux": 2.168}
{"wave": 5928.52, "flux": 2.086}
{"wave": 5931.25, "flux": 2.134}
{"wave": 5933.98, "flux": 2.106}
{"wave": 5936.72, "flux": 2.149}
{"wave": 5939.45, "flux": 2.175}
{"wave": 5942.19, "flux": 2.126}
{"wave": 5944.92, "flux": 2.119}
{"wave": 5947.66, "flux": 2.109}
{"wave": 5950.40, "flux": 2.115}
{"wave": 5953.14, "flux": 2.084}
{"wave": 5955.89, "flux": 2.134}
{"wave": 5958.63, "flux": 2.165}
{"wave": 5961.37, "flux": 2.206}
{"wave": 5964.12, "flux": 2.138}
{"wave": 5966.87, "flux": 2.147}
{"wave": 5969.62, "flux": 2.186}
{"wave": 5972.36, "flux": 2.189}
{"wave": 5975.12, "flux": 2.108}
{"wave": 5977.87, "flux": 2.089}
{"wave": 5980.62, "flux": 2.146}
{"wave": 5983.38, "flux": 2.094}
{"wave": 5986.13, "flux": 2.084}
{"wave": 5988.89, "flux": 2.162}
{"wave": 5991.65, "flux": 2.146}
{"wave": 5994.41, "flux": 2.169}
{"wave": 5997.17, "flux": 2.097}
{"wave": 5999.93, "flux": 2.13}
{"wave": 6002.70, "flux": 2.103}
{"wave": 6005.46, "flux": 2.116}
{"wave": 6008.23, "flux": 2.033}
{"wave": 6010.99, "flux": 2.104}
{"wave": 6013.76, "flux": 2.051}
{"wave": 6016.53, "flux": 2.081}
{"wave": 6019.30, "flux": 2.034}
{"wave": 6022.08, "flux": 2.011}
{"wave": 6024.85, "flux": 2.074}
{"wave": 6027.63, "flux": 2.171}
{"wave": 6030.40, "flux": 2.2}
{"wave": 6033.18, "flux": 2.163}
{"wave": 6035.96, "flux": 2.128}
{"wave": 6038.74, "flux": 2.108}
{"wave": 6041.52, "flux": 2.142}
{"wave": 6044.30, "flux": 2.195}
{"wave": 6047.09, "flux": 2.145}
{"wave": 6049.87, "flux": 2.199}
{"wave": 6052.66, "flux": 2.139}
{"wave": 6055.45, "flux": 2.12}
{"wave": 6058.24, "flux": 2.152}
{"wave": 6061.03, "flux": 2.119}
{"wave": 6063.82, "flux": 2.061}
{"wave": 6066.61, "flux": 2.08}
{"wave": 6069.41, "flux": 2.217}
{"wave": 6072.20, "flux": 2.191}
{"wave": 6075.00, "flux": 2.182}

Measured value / 3.9 A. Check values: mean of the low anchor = 2.13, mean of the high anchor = 2.13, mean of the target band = 1.88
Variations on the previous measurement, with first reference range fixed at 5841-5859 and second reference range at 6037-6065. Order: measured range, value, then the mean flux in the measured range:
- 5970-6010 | 0.3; 2.12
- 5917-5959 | 0.2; 2.13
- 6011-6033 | 0.5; 2.09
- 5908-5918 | 0.1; 2.13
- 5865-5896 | 3.1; 1.92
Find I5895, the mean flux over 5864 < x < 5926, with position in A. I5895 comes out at 2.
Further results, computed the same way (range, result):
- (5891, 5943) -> 2.04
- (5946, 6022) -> 2.12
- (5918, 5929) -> 2.14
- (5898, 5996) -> 2.13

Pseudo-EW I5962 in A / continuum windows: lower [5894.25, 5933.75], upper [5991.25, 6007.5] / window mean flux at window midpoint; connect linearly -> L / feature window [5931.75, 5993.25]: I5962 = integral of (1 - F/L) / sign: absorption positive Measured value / -1.3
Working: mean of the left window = 2.05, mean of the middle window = 2.14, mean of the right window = 2.12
